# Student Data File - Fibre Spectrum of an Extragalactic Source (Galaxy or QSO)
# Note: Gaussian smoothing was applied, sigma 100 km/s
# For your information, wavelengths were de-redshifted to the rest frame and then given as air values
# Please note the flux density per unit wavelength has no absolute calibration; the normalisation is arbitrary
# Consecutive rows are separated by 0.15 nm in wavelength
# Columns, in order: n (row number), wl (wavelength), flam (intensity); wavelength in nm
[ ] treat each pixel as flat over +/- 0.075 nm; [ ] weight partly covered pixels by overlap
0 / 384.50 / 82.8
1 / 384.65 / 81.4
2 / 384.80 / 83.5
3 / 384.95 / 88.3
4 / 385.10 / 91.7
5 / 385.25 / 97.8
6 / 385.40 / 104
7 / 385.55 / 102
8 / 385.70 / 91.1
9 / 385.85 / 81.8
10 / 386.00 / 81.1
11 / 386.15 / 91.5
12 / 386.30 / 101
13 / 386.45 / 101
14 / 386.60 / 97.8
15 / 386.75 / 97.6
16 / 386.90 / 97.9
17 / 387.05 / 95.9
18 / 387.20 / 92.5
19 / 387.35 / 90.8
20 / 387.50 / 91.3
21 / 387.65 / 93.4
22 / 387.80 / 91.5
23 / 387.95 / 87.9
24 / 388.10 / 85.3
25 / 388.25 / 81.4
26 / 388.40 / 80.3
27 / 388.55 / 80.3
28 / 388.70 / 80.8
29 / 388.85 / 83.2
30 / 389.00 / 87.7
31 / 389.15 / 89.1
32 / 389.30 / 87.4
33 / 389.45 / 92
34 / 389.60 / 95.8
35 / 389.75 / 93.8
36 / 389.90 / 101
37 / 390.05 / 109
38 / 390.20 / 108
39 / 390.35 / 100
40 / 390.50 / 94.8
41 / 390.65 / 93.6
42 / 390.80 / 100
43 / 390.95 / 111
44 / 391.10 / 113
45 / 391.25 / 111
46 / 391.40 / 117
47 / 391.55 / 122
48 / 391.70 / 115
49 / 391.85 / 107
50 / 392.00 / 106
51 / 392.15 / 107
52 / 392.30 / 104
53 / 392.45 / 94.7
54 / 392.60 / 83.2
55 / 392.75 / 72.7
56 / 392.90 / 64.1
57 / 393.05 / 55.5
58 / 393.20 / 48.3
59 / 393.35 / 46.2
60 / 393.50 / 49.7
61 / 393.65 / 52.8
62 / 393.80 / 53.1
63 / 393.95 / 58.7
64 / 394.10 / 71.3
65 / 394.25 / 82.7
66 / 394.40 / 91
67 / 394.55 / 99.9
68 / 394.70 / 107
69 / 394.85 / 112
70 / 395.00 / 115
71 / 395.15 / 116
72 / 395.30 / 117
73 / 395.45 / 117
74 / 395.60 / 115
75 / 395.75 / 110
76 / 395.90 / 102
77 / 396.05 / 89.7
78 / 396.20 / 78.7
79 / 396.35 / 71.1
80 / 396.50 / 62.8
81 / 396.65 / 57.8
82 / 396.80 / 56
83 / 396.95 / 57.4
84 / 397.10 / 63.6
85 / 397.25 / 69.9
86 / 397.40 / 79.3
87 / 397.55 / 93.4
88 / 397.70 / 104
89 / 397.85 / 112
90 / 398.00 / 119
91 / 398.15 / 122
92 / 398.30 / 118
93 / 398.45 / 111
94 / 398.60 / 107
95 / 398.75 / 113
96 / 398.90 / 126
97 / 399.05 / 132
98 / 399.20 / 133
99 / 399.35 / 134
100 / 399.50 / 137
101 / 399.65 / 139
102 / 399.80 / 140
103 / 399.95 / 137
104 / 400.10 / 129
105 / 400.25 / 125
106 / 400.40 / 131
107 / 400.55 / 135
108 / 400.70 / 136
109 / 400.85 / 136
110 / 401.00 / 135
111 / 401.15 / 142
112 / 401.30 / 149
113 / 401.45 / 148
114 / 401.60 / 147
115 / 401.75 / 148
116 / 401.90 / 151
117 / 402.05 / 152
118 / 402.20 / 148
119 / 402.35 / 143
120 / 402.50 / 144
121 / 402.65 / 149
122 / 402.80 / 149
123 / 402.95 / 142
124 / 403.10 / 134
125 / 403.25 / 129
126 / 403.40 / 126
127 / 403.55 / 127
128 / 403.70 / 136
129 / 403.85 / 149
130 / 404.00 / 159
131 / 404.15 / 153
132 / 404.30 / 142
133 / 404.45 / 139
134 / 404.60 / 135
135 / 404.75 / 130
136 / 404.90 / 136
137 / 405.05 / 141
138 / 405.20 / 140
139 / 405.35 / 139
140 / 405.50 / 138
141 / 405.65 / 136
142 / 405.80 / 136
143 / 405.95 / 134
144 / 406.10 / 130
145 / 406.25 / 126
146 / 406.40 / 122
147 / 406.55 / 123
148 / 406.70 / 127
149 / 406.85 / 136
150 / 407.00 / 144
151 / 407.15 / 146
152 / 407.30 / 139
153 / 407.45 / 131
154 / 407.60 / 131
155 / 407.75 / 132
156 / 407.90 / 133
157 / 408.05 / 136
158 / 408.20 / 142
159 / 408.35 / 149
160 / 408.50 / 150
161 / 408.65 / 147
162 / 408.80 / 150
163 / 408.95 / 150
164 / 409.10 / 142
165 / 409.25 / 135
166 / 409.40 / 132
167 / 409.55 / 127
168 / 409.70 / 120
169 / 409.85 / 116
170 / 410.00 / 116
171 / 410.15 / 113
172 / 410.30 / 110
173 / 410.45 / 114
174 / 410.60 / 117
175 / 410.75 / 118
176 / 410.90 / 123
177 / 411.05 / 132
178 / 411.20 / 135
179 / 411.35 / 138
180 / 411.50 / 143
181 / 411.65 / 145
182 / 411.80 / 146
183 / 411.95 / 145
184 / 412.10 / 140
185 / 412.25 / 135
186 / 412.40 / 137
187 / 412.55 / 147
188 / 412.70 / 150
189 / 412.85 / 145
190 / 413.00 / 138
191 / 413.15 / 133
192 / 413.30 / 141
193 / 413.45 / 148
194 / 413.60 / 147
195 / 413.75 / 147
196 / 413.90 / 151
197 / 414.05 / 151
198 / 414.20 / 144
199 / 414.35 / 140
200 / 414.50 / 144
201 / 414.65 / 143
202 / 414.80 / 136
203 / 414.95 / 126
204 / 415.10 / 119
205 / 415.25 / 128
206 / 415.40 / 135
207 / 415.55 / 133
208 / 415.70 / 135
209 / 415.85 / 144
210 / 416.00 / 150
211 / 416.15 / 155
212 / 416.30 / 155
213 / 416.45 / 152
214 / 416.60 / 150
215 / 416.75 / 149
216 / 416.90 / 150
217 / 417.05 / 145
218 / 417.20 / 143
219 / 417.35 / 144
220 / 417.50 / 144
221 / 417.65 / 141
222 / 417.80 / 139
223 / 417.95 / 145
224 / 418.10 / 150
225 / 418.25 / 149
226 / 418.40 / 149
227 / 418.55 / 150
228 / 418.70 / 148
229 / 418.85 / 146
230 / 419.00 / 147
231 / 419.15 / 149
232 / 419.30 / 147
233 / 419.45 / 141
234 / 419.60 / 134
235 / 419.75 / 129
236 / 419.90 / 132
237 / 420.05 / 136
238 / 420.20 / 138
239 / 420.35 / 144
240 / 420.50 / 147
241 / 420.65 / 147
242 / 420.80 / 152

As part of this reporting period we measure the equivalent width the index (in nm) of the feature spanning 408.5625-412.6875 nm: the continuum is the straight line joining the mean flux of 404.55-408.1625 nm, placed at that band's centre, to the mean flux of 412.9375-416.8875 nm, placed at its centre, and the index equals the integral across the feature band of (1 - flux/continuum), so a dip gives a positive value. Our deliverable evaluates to 0.17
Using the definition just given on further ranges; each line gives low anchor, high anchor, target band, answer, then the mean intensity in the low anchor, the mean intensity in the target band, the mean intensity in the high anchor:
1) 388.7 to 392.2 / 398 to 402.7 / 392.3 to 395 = 0.898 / 101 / 75.1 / 135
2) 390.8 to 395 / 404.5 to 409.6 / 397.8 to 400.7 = -0.442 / 88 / 127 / 137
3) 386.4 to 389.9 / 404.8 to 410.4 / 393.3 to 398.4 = 0.950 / 90.4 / 87.7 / 134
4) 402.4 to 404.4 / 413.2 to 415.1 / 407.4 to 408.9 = 0.014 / 141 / 140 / 142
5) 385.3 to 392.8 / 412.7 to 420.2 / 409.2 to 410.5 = 0.112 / 96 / 120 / 143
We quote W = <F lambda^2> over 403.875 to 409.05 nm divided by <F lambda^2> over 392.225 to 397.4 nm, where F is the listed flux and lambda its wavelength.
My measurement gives 1.8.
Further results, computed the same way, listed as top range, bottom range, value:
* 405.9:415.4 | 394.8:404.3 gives 1.18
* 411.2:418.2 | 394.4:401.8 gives 1.37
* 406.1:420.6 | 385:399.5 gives 1.64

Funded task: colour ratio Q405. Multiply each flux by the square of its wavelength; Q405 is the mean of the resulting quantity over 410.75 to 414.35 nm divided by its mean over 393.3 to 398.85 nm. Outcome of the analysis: 1.71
